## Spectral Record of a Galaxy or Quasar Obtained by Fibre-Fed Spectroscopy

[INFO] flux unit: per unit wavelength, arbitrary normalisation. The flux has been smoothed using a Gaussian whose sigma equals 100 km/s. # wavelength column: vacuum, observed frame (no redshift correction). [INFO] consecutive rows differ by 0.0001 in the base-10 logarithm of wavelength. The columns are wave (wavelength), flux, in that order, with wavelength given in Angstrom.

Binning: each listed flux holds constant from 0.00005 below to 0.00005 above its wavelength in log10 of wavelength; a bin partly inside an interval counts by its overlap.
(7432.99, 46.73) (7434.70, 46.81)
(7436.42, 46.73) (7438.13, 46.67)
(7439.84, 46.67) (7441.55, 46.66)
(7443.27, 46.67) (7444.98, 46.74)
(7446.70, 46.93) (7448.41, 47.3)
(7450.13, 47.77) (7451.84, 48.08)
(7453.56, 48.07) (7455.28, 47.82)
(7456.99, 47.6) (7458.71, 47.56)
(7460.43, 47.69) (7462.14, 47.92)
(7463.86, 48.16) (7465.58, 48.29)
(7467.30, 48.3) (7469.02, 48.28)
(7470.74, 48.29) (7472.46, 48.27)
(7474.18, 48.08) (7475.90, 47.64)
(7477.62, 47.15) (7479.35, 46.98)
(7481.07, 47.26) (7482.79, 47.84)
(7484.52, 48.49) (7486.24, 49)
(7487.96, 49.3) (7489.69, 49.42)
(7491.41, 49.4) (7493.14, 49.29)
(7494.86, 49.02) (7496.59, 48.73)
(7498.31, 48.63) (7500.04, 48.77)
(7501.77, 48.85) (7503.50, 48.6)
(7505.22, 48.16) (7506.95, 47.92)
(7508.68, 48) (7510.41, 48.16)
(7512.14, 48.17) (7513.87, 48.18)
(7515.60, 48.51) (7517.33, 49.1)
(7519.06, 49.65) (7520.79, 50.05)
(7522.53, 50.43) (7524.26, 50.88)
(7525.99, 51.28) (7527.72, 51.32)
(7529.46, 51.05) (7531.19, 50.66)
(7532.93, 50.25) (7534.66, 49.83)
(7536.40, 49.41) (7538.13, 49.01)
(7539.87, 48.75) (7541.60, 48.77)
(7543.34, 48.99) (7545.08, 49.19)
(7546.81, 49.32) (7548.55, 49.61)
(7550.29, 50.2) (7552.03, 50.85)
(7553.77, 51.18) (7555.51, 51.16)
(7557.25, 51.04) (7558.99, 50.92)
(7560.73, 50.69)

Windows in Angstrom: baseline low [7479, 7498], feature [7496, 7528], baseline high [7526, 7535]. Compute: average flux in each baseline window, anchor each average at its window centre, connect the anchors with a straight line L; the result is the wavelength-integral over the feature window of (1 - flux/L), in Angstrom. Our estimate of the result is 0.5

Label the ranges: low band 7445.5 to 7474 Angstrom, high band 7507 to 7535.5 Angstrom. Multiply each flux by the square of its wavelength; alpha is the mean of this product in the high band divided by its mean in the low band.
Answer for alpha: 1.05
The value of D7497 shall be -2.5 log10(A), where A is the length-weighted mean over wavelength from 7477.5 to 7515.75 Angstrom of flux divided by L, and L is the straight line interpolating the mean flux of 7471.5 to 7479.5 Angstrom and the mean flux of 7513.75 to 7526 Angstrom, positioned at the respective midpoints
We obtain 0.00 mag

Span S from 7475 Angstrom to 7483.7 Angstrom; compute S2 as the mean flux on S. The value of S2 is 47.3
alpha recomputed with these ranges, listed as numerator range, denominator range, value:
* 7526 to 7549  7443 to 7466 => 1.07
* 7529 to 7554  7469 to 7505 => 1.04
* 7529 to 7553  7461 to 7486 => 1.06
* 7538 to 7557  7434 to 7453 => 1.09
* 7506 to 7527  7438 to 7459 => 1.06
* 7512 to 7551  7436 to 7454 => 1.08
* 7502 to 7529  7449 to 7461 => 1.05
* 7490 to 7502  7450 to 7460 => 1.04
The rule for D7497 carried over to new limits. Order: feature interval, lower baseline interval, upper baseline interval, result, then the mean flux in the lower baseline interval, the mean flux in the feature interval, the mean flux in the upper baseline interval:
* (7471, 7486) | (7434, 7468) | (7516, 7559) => 0.01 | 47.4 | 47.8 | 50.1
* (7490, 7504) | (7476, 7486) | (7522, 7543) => -0.01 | 47.6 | 48.9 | 50.1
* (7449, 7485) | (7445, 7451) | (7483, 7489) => 0.00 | 47.3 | 47.9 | 48.8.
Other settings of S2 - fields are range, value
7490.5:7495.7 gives 49.3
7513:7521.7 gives 49.1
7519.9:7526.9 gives 50.7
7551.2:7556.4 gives 51.1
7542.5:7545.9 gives 49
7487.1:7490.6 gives 49.4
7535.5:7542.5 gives 49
